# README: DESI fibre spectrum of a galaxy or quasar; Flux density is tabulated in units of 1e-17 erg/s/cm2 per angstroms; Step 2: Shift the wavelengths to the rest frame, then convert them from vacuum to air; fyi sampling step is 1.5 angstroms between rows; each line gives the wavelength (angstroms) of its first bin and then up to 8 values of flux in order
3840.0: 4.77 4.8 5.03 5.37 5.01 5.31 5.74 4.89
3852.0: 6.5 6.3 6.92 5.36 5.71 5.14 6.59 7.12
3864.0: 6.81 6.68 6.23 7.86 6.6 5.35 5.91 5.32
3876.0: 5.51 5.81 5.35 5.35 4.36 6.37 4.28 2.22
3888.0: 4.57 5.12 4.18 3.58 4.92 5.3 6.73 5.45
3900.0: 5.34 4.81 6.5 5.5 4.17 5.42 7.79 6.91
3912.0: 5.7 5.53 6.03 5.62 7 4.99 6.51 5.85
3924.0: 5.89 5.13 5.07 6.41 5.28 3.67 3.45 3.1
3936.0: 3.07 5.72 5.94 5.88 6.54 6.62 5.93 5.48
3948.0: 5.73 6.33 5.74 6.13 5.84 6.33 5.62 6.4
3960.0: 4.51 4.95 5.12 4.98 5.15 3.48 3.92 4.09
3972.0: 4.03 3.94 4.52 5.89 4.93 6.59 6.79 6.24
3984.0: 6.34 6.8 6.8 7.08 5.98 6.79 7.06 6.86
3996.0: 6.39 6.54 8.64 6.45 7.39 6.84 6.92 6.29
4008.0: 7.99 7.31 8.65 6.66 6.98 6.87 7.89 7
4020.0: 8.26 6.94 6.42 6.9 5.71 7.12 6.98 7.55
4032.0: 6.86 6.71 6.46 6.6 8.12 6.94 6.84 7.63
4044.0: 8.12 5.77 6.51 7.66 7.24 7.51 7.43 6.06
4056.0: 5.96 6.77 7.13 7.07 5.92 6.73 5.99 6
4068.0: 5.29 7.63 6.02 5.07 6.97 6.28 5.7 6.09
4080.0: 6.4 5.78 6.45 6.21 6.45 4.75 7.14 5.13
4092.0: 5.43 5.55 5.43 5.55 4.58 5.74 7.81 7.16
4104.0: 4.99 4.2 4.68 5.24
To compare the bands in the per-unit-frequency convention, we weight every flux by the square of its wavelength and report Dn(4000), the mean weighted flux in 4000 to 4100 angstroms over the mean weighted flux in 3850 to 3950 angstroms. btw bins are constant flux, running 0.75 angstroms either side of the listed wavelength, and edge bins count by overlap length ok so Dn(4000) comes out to 1.28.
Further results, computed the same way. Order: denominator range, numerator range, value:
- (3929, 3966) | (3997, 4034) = 1.38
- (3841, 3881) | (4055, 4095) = 1.16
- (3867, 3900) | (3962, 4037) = 1.29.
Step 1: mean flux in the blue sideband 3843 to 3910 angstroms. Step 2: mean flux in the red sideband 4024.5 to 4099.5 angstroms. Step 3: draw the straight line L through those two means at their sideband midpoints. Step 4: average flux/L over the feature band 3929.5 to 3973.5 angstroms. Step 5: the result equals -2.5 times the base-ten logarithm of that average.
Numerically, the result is 0.16 mag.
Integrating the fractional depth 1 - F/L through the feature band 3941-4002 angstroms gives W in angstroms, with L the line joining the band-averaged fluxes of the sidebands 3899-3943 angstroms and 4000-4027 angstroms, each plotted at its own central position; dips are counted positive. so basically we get 4.8 angstroms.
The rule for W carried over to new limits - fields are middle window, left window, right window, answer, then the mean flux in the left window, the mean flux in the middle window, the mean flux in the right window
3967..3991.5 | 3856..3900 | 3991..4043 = 4.2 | 5.51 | 5.52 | 7.07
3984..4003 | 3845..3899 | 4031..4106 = -2.5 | 5.57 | 6.88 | 6.37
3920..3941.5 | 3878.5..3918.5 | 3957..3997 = 1.4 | 5.33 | 5.09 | 5.61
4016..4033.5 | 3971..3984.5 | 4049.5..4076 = -3.0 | 5.43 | 7.04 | 6.5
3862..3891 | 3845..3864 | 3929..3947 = 0.7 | 5.91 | 5.57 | 5.07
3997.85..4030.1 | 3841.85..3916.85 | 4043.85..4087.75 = -5.0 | 5.6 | 7.15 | 6.43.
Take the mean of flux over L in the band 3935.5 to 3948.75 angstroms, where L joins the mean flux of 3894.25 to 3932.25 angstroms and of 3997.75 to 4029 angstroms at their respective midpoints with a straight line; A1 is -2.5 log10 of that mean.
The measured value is 0.075 mag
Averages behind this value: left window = 5.69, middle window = 5.71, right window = 7.15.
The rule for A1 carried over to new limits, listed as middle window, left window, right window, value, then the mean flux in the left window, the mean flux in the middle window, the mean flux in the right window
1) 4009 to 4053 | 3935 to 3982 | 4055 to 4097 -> -0.22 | 5.35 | 7.12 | 6.11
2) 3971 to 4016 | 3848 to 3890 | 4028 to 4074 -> -0.02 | 5.71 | 6.54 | 6.76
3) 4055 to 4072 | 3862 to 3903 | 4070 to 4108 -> -0.11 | 5.46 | 6.39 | 5.83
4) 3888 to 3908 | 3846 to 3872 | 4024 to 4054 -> 0.23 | 6.16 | 5.13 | 7.03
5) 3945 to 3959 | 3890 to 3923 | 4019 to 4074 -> 0.01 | 5.62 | 5.95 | 6.78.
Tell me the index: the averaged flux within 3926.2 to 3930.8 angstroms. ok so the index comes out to 5.56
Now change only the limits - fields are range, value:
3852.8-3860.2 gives 5.89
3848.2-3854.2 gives 5.85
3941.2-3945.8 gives 6.35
